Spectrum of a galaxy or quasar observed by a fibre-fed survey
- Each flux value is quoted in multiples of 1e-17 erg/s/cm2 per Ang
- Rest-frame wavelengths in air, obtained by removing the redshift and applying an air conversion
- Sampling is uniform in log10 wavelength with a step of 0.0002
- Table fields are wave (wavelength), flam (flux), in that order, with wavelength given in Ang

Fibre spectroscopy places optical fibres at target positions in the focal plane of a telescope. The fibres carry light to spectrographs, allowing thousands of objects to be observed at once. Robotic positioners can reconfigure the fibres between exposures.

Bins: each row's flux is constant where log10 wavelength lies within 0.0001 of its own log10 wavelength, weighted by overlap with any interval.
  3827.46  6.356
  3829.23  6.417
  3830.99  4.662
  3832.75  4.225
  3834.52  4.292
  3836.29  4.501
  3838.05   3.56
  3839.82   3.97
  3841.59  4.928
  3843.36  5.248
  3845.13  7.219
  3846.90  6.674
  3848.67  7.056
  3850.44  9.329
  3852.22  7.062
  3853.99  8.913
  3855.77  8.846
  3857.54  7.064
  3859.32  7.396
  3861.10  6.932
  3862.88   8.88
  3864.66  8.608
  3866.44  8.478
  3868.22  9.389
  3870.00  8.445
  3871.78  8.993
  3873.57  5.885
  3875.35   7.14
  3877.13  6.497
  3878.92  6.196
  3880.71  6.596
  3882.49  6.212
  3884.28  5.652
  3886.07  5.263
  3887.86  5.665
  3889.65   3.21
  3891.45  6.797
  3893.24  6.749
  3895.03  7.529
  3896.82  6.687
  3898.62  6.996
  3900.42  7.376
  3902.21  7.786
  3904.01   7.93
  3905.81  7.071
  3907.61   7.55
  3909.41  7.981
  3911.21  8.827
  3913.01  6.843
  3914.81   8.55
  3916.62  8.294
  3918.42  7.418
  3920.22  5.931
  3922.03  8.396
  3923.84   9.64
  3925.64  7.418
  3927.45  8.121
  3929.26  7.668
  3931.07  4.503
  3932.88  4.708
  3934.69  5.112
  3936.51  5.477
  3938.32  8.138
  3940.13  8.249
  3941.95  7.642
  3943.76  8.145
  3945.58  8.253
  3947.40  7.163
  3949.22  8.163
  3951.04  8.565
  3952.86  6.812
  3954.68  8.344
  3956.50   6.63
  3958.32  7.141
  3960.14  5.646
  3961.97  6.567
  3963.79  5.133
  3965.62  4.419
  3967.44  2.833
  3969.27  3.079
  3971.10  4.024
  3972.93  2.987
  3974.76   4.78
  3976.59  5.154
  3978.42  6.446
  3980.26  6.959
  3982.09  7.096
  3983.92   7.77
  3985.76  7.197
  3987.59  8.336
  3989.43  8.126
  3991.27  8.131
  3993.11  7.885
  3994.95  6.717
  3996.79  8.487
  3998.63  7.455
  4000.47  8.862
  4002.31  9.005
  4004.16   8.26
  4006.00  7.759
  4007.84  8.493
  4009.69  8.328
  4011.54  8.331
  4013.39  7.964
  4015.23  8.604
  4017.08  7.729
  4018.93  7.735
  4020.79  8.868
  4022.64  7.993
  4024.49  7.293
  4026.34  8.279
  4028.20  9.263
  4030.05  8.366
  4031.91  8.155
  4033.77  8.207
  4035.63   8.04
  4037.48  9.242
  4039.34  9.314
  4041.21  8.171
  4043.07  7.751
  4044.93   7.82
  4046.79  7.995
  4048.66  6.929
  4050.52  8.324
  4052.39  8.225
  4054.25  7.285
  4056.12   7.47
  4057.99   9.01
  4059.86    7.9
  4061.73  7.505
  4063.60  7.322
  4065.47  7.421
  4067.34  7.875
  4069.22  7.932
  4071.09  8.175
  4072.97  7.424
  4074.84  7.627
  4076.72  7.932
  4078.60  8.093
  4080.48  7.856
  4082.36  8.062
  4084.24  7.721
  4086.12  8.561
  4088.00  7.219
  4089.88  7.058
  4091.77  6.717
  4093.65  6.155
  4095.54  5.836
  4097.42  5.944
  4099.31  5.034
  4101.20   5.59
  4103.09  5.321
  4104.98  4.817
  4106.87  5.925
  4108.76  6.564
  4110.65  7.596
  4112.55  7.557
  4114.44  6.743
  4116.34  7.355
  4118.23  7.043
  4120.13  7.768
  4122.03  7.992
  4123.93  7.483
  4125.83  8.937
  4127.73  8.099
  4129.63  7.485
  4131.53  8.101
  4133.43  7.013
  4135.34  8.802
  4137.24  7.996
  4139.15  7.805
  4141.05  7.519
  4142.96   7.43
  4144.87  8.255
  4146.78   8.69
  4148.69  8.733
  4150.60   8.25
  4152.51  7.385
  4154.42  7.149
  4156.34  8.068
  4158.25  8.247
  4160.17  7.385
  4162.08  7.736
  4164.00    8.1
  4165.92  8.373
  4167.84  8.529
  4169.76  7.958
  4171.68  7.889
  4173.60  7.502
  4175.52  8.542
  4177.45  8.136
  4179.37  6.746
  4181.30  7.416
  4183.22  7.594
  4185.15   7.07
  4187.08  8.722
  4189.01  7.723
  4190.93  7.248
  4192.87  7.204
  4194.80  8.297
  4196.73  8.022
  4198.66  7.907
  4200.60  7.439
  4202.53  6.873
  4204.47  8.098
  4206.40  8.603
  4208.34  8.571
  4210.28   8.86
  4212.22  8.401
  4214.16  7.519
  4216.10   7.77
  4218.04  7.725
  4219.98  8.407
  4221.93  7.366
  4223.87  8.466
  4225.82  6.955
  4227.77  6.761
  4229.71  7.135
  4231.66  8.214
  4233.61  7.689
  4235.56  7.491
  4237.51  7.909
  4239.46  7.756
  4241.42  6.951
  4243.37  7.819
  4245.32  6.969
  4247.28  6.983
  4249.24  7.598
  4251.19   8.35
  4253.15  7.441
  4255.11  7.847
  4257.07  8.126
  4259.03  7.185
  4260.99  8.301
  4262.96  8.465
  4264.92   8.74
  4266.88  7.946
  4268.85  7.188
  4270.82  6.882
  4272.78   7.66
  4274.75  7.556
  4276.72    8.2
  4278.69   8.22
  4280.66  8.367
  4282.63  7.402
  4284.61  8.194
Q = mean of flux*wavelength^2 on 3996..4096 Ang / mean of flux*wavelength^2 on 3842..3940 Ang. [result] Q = 1.20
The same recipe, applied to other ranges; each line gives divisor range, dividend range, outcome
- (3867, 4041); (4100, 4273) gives 1.19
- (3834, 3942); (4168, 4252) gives 1.30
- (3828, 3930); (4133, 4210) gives 1.31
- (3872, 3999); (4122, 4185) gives 1.30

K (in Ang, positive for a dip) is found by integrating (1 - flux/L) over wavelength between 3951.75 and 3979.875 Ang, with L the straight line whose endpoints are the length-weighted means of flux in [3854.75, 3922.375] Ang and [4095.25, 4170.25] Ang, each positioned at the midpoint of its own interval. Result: 7.4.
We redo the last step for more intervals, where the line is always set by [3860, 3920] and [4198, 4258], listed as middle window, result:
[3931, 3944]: 1.3 Ang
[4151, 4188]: -0.8 Ang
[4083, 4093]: 0.1 Ang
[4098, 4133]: 2.8 Ang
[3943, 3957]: -0.9 Ang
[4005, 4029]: -2.6 Ang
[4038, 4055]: -1.3 Ang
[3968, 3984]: 4.7 Ang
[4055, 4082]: -1.2 Ang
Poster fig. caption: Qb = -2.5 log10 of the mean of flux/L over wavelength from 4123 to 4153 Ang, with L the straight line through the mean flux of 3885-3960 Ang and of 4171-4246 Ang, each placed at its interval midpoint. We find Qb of -0.06 mag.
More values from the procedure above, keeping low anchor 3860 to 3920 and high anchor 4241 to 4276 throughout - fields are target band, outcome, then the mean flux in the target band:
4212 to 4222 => -0.033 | 7.87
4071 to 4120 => 0.085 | 6.91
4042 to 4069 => -0.051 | 7.78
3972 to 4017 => -0.018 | 7.47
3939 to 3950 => -0.093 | 7.94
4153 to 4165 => -0.030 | 7.77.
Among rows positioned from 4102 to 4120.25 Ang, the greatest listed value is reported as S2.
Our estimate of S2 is 7.768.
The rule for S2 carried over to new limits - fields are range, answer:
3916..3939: 9.64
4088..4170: 8.937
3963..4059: 9.314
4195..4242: 8.86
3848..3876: 9.389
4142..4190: 8.733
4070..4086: 8.175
